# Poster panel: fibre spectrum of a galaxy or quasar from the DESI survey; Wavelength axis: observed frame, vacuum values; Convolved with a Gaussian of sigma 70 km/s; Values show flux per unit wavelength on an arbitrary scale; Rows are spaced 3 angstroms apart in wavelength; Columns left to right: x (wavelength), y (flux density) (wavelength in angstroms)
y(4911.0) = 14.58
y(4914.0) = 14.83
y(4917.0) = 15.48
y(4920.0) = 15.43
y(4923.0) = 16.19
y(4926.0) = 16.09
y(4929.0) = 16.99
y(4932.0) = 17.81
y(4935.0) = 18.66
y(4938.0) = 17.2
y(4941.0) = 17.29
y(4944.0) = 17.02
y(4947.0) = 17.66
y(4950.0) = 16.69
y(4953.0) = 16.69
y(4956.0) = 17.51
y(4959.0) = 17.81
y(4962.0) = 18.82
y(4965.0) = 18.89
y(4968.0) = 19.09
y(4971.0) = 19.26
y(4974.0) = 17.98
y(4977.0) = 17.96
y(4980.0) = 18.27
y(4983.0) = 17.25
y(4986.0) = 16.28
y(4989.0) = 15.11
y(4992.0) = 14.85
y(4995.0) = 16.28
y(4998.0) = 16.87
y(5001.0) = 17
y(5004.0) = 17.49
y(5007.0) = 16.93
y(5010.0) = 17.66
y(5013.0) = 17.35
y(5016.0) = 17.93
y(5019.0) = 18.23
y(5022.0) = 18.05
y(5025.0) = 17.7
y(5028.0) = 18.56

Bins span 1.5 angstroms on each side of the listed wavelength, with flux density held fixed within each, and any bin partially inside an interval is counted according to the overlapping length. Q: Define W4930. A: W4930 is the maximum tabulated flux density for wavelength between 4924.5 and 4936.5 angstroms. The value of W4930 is 18.66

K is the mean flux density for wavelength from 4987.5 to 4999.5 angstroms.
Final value 15.8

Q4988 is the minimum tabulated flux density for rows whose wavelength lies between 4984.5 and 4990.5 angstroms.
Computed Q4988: 15.11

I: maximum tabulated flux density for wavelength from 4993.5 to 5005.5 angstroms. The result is 17.49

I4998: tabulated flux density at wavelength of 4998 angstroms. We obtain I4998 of 16.87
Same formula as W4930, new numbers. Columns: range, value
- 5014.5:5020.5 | 18.23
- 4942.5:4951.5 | 17.66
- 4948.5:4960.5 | 17.81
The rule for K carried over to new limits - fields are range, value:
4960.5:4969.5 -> 18.9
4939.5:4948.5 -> 17.3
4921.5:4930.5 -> 16.4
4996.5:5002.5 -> 16.9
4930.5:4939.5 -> 17.9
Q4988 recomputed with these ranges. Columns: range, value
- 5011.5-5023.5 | 17.35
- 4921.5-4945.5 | 16.09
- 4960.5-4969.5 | 18.82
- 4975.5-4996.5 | 14.85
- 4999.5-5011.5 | 16.93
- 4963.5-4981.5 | 17.96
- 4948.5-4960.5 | 16.69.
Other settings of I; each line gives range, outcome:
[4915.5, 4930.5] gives 16.99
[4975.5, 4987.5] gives 18.27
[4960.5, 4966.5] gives 18.89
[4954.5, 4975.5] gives 19.26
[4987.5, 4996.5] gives 16.28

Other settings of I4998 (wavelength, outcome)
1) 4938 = 17.2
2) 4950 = 16.69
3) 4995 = 16.28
